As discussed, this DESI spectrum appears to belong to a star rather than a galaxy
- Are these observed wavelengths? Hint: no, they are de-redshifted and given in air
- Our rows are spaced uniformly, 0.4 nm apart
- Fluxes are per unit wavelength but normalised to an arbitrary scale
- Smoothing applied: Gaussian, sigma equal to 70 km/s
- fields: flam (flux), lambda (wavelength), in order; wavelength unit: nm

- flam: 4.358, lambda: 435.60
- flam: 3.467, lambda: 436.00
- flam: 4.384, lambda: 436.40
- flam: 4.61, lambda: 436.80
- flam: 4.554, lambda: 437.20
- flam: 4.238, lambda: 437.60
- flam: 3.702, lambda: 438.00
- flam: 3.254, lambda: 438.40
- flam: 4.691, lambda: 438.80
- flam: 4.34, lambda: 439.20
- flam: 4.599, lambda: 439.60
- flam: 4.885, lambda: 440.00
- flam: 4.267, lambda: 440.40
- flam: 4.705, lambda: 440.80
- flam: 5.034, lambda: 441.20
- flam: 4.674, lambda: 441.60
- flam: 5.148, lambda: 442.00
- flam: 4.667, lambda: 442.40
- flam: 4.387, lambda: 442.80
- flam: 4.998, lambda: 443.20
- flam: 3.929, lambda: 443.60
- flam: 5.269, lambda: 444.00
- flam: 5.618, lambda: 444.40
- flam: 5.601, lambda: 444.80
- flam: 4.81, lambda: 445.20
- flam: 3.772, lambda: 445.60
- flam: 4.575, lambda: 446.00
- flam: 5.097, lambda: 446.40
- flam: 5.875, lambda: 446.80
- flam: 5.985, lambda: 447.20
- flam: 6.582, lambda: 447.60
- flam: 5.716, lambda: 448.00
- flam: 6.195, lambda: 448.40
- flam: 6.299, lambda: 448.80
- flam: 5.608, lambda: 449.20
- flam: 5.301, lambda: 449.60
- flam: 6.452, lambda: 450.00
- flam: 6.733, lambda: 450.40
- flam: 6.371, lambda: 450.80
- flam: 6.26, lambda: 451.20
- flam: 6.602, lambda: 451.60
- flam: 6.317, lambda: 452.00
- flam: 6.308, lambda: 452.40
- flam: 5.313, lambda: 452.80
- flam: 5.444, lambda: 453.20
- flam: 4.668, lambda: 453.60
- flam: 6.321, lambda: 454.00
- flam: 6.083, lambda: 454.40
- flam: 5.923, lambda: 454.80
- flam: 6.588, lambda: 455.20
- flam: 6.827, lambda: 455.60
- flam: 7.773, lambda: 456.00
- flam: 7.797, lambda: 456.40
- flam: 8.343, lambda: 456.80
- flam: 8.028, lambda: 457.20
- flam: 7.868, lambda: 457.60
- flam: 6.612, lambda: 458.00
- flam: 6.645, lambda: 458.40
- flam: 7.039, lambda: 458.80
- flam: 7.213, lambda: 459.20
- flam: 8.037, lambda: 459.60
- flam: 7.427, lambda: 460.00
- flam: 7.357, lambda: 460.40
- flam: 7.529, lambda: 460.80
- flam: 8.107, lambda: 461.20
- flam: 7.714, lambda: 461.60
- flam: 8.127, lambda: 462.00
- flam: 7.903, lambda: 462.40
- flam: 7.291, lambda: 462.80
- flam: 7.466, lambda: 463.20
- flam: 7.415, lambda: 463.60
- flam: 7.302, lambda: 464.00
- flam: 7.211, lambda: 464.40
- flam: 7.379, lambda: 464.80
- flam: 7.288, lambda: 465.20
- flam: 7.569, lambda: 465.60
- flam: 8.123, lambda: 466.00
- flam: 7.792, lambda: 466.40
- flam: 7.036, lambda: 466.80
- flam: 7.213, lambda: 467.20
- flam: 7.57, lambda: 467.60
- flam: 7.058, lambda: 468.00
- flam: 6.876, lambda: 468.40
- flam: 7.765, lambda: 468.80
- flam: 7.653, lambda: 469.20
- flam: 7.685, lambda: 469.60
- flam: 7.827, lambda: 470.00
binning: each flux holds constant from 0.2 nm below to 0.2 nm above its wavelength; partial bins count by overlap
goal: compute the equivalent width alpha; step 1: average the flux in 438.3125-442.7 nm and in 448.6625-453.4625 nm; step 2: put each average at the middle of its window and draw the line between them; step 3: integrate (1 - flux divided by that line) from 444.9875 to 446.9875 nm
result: 0.20 nm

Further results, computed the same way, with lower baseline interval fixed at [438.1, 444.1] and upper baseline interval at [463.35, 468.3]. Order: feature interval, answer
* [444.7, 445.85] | 0.09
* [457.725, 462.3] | -0.48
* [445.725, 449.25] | -0.29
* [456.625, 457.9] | -0.31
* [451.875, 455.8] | 0.04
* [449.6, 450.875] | -0.17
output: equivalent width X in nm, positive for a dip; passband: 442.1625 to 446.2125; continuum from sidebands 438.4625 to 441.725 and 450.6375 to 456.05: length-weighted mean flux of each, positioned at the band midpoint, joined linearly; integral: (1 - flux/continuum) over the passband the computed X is 0.24 nm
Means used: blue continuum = 4.59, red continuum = 6.16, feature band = 4.77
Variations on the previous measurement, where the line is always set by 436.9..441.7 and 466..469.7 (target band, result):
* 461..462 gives -0.176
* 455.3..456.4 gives -0.207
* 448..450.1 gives -0.186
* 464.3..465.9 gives -0.061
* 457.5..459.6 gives -0.221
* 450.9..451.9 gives -0.127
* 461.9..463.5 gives -0.177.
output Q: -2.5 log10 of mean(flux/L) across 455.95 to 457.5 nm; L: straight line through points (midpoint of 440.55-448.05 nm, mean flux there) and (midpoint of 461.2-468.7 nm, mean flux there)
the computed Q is -0.22 mag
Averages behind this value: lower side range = 5.06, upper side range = 7.48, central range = 8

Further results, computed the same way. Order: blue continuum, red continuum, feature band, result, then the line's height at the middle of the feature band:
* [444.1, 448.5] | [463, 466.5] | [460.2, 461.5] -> -0.090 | 7.06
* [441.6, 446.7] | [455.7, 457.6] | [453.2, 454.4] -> 0.279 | 7.21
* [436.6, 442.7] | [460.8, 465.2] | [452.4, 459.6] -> -0.015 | 6.65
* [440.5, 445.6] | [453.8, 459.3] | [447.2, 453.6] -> -0.003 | 6.06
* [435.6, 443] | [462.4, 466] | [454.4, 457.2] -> -0.121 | 6.42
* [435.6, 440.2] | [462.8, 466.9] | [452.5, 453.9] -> 0.146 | 6.07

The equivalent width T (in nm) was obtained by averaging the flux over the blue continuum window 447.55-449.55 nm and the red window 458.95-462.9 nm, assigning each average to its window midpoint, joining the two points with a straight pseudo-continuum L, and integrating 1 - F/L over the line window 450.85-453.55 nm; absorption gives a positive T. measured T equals 0.20 nm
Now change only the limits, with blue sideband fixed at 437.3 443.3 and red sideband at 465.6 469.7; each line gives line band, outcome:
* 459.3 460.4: -0.16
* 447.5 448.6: -0.16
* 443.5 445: -0.08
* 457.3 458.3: -0.13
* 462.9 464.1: -0.06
